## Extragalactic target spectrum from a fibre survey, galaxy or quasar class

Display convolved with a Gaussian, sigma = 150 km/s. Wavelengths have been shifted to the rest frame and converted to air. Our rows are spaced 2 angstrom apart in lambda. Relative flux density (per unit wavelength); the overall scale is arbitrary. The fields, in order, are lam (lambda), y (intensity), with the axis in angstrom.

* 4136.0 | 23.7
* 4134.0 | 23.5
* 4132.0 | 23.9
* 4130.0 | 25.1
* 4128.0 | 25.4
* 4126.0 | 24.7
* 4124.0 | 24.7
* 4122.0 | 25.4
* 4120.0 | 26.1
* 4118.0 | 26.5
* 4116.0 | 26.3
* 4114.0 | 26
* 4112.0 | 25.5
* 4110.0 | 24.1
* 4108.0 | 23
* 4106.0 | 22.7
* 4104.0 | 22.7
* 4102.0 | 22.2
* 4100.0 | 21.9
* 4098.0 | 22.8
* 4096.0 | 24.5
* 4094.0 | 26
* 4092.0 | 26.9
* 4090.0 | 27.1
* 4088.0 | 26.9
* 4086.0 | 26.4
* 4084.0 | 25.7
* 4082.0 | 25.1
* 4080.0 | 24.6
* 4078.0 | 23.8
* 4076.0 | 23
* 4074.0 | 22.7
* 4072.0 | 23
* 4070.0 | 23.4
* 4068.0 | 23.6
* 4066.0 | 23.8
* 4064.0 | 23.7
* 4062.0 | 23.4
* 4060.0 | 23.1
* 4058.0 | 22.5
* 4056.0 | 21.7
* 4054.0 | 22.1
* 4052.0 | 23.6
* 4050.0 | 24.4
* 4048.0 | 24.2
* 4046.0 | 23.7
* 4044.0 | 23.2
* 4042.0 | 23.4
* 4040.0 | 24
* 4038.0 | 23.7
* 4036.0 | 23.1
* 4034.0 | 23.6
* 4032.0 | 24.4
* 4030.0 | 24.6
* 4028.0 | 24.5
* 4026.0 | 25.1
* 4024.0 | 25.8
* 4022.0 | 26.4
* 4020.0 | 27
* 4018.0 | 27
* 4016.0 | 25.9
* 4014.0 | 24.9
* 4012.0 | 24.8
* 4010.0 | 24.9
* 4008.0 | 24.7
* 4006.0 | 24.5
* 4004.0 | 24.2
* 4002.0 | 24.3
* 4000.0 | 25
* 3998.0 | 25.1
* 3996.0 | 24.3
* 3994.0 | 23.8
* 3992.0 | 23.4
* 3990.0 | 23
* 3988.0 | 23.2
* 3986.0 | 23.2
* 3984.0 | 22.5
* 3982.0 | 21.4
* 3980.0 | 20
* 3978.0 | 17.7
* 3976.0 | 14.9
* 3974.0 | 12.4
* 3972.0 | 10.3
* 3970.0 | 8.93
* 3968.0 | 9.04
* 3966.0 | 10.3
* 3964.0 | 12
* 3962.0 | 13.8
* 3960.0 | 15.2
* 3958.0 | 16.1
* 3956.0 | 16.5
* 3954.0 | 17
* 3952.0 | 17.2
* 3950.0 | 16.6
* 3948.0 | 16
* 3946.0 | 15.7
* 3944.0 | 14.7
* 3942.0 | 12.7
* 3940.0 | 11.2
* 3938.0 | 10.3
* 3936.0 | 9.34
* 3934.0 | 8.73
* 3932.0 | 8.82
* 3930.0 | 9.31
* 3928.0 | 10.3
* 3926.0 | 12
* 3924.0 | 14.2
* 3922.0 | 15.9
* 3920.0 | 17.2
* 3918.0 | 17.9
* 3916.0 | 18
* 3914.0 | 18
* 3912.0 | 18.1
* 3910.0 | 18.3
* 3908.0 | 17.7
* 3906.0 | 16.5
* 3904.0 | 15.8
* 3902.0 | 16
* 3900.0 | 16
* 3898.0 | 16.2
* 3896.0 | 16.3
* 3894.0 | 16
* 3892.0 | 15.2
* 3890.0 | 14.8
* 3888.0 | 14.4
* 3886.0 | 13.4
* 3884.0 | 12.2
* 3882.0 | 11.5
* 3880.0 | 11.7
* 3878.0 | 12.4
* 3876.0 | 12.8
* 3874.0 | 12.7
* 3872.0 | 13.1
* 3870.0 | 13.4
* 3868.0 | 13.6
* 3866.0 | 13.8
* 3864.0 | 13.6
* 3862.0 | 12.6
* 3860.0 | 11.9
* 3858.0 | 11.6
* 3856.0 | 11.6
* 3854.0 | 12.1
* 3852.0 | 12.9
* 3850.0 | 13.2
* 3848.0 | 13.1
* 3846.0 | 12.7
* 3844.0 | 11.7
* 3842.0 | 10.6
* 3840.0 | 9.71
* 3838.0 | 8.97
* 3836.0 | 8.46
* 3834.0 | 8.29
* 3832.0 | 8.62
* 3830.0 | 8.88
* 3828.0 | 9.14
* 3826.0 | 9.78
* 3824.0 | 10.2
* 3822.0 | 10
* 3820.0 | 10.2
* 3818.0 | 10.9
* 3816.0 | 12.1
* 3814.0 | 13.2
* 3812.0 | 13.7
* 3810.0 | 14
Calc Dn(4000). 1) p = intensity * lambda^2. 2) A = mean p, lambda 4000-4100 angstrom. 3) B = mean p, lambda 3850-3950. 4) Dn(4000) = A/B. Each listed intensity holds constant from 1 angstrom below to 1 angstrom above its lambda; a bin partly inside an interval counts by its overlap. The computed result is 1.9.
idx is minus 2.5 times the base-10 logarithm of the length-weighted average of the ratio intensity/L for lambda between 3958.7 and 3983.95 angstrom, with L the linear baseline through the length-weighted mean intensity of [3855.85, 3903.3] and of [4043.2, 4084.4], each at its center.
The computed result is 0.30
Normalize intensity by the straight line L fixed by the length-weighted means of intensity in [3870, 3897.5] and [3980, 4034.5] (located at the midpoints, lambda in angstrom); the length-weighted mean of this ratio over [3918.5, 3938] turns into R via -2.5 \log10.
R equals 0.42 mag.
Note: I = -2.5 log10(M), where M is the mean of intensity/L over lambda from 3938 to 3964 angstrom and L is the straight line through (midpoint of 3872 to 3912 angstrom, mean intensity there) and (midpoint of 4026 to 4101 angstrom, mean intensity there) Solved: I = 0.20 mag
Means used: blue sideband 14.8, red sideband 24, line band 14.9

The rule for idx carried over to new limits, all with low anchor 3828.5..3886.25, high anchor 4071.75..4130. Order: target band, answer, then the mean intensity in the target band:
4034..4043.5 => -0.10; 23.5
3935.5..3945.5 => 0.33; 12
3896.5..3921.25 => -0.18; 17.1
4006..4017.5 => -0.25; 25.1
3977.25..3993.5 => -0.18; 21.9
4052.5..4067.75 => -0.02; 23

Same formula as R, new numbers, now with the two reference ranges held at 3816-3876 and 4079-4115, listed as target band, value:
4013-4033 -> -0.23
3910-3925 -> -0.14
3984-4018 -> -0.24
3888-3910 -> -0.14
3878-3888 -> 0.07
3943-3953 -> 0.05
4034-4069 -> -0.05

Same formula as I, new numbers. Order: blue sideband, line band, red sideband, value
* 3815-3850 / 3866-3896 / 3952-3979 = -0.17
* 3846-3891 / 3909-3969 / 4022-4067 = 0.21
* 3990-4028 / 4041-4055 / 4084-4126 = 0.06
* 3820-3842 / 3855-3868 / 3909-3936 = -0.15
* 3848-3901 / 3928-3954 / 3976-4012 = 0.44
